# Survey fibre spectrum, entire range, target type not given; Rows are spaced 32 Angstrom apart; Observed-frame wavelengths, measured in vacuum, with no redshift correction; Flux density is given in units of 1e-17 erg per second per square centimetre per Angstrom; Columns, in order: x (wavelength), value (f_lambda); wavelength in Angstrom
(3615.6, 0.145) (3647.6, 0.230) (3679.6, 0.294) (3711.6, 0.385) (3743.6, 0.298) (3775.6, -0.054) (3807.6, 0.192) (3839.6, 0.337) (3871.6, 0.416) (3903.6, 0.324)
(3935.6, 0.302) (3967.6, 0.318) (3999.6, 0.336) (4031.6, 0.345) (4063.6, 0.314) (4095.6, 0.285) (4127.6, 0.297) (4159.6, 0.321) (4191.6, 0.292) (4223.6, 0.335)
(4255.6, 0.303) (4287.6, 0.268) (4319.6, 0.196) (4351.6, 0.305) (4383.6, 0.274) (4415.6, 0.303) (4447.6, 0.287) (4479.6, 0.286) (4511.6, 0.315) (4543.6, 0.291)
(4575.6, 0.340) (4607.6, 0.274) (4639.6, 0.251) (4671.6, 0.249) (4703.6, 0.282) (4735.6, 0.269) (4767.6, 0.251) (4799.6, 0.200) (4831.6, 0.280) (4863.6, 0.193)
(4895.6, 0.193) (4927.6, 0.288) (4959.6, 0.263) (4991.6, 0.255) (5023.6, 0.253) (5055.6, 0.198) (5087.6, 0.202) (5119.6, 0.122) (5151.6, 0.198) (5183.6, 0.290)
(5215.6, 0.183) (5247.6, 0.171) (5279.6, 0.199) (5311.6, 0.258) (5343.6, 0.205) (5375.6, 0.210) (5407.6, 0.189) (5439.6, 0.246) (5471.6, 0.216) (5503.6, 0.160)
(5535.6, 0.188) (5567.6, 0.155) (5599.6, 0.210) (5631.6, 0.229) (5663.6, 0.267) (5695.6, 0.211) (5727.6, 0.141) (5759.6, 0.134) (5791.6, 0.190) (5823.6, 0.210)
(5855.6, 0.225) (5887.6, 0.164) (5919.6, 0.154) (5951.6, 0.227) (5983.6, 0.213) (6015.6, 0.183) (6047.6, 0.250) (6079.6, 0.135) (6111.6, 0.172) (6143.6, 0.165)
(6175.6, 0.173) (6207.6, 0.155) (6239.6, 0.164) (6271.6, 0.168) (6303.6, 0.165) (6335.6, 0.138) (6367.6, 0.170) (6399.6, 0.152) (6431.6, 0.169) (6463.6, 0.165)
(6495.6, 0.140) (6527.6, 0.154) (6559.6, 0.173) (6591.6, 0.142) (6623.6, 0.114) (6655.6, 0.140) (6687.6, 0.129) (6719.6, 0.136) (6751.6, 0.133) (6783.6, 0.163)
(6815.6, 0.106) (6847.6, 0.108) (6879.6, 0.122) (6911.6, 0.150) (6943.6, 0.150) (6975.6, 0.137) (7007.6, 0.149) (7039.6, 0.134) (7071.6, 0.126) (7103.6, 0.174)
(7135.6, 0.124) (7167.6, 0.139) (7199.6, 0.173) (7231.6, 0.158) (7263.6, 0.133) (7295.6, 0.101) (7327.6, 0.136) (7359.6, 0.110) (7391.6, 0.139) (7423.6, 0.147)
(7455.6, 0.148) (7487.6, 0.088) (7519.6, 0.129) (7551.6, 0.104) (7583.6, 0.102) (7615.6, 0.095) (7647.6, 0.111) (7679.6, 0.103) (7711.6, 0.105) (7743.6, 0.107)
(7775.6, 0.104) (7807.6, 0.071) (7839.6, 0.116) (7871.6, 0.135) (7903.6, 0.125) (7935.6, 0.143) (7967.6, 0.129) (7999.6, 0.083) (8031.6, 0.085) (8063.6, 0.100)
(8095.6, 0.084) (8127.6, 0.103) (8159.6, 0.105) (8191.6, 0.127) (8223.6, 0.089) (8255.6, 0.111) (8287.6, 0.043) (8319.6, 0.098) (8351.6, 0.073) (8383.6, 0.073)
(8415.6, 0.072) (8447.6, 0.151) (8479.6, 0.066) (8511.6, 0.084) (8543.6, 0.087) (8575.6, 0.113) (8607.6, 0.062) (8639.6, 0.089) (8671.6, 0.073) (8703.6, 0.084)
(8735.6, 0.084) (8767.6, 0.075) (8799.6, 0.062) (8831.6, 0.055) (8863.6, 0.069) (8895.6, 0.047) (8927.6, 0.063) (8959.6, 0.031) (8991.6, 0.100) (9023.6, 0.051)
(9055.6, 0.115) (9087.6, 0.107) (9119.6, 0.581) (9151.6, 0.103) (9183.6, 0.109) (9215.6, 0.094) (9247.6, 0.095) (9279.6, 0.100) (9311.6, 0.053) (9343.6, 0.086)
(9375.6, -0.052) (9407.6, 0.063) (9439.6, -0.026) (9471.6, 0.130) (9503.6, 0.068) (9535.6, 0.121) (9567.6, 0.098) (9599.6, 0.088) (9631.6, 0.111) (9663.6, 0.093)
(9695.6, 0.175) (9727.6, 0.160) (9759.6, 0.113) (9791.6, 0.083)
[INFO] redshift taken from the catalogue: 1.44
